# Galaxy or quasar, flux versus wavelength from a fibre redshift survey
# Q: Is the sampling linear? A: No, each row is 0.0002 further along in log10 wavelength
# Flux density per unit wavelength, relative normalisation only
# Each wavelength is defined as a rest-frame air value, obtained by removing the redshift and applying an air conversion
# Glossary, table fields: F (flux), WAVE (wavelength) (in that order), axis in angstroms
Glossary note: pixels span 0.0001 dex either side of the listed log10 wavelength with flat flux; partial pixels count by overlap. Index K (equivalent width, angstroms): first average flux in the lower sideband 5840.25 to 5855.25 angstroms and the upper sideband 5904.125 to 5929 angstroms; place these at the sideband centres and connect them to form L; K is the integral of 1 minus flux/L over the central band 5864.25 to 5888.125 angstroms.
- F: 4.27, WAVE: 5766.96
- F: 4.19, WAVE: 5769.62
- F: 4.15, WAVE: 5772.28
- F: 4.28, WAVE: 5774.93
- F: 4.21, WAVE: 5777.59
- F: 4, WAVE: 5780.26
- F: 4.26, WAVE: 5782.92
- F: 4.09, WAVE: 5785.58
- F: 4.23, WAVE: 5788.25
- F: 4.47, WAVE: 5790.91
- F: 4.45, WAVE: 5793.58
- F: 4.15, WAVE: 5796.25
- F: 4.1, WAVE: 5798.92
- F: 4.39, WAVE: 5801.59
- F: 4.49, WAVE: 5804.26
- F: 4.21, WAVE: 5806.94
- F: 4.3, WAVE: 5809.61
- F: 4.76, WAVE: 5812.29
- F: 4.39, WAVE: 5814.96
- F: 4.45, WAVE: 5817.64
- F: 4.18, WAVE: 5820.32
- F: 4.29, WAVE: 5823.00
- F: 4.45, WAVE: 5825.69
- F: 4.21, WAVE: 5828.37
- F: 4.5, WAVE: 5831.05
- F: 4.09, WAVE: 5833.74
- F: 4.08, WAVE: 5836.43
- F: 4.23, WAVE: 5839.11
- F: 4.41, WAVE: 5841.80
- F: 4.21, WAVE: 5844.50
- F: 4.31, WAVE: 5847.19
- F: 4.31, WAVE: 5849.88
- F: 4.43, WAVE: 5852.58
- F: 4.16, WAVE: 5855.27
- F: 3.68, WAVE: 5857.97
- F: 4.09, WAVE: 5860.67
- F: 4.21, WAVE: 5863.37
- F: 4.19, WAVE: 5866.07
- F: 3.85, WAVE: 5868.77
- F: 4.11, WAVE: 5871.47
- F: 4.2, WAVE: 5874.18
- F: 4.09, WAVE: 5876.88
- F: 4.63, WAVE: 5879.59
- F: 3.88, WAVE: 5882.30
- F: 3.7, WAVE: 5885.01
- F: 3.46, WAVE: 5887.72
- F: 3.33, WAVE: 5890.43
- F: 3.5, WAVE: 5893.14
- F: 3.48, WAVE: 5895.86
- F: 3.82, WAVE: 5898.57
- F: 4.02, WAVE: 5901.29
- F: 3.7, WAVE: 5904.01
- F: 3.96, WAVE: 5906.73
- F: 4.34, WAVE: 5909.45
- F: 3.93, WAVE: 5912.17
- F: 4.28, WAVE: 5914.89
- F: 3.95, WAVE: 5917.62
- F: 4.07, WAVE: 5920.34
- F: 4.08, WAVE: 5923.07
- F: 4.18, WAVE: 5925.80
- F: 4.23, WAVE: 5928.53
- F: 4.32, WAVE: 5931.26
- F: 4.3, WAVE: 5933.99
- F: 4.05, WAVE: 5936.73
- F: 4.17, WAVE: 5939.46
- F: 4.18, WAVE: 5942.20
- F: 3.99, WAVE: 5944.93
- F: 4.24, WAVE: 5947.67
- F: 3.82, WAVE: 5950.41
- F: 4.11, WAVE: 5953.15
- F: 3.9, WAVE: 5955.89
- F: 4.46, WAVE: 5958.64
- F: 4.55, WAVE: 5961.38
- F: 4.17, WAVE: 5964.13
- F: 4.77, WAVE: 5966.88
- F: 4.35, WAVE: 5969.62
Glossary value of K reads 1.0 angstroms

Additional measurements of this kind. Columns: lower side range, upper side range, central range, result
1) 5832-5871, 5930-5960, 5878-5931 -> 2.8 angstroms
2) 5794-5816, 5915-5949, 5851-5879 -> 0.9 angstroms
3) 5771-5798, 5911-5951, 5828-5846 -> -0.3 angstroms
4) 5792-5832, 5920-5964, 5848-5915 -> 4.5 angstroms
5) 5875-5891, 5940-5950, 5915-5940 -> -0.7 angstroms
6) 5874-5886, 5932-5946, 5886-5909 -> 2.4 angstroms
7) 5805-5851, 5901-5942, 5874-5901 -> 2.5 angstroms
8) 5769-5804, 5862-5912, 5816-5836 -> -0.9 angstroms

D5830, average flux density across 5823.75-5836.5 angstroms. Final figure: 4.28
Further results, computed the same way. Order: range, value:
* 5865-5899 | 3.86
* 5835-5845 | 4.23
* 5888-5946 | 3.99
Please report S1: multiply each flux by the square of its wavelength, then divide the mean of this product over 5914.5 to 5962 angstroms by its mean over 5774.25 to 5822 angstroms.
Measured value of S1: 1.01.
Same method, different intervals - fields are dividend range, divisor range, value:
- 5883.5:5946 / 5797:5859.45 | 0.95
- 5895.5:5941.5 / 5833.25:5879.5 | 1.00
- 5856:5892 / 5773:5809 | 0.96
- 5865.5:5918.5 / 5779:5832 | 0.93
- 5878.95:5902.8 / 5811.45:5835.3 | 0.88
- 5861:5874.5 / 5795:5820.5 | 0.96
